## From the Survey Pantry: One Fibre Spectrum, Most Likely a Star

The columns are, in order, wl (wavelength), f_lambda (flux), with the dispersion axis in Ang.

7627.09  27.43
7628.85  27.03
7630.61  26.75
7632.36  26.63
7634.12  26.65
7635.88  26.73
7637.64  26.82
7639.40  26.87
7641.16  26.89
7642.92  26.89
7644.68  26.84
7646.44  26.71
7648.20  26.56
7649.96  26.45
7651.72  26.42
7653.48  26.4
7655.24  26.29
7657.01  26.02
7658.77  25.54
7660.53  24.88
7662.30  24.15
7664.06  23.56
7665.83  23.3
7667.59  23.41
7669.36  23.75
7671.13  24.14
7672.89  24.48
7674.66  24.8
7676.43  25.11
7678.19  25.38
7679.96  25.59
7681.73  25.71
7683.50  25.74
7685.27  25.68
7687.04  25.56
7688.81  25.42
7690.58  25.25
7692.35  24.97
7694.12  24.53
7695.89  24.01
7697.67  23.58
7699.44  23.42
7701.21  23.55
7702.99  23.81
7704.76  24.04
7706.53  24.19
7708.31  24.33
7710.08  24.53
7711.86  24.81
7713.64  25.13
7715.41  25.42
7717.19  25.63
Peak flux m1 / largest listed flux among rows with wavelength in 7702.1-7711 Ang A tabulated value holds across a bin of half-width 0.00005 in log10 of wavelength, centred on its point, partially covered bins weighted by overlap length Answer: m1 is 24.53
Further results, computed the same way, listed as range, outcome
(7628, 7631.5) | 27.03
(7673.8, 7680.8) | 25.59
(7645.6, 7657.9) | 26.71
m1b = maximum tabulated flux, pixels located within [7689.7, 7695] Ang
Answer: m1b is 25.25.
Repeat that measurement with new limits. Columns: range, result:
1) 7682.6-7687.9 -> 25.74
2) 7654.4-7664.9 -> 26.29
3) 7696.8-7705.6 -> 24.04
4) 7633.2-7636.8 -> 26.73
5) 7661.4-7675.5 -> 24.8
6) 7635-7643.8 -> 26.89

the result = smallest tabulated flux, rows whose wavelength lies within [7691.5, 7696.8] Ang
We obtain 24.01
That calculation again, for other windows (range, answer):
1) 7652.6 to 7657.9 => 26.02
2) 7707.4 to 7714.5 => 24.33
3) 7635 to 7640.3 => 26.73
